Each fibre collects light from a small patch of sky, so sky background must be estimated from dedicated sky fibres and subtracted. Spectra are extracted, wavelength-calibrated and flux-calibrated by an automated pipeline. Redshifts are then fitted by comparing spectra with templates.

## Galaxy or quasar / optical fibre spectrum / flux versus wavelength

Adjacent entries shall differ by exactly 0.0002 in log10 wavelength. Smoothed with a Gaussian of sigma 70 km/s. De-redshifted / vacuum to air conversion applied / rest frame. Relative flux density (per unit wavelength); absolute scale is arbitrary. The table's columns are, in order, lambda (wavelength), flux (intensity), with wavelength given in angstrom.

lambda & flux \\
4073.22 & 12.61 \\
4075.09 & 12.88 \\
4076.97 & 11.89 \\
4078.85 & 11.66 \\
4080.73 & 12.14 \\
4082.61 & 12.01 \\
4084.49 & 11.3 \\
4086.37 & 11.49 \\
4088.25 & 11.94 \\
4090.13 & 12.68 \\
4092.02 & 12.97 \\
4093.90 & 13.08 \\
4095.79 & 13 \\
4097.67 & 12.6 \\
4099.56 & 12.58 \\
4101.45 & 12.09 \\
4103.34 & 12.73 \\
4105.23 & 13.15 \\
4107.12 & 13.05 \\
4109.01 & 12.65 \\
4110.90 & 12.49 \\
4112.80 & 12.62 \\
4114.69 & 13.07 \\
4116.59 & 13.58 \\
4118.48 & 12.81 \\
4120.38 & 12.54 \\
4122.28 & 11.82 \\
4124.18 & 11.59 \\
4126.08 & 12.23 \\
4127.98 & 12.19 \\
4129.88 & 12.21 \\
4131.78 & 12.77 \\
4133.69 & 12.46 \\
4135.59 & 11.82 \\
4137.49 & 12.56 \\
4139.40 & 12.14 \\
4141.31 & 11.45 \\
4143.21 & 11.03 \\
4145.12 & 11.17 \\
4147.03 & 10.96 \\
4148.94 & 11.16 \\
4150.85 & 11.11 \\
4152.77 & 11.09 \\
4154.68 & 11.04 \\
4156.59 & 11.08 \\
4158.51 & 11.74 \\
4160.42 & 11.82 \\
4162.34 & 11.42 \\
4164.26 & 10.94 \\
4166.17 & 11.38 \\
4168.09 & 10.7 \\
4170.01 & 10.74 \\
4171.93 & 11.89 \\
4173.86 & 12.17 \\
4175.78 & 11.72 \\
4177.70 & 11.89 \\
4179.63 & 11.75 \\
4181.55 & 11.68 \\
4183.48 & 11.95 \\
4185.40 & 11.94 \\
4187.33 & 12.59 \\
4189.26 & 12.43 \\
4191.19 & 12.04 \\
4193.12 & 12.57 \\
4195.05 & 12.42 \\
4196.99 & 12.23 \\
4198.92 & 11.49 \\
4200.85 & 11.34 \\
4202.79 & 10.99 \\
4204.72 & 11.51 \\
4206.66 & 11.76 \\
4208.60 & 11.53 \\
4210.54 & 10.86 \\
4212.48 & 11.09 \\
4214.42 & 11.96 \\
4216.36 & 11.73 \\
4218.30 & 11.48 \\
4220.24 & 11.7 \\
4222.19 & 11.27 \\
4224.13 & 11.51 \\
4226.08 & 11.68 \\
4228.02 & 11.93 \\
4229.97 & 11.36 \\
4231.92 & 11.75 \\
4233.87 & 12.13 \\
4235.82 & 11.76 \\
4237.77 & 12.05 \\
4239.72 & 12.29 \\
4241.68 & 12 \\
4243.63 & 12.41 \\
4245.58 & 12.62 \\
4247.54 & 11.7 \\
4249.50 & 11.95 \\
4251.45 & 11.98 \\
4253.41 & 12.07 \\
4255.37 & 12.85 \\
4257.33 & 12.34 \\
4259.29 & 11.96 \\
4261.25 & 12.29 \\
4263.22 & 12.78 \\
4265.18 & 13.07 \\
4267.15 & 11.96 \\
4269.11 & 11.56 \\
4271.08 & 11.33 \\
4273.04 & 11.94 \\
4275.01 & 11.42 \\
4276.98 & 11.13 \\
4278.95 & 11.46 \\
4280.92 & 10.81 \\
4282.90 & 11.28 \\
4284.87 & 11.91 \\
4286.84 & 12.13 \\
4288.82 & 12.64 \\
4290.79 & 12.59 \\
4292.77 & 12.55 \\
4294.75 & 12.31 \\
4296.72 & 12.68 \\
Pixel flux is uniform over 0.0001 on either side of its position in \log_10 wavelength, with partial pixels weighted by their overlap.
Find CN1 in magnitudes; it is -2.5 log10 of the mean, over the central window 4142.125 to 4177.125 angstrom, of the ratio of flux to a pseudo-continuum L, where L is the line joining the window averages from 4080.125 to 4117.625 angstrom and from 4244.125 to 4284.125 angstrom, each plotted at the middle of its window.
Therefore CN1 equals 0.10 mag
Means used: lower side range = 12.6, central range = 11.3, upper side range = 11.9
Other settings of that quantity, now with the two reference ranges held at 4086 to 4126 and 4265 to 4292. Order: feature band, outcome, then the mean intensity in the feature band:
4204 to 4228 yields 0.05 mag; 11.5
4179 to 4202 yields 0.01 mag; 12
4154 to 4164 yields 0.09 mag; 11.4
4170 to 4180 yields 0.04 mag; 11.8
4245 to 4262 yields -0.03 mag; 12.2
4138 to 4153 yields 0.10 mag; 11.3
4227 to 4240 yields 0.01 mag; 11.9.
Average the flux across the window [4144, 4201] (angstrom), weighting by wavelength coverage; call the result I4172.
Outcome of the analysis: 11.6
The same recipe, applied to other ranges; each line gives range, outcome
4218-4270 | 12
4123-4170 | 11.6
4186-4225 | 11.7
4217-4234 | 11.6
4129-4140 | 12.3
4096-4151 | 12.3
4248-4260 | 12.2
